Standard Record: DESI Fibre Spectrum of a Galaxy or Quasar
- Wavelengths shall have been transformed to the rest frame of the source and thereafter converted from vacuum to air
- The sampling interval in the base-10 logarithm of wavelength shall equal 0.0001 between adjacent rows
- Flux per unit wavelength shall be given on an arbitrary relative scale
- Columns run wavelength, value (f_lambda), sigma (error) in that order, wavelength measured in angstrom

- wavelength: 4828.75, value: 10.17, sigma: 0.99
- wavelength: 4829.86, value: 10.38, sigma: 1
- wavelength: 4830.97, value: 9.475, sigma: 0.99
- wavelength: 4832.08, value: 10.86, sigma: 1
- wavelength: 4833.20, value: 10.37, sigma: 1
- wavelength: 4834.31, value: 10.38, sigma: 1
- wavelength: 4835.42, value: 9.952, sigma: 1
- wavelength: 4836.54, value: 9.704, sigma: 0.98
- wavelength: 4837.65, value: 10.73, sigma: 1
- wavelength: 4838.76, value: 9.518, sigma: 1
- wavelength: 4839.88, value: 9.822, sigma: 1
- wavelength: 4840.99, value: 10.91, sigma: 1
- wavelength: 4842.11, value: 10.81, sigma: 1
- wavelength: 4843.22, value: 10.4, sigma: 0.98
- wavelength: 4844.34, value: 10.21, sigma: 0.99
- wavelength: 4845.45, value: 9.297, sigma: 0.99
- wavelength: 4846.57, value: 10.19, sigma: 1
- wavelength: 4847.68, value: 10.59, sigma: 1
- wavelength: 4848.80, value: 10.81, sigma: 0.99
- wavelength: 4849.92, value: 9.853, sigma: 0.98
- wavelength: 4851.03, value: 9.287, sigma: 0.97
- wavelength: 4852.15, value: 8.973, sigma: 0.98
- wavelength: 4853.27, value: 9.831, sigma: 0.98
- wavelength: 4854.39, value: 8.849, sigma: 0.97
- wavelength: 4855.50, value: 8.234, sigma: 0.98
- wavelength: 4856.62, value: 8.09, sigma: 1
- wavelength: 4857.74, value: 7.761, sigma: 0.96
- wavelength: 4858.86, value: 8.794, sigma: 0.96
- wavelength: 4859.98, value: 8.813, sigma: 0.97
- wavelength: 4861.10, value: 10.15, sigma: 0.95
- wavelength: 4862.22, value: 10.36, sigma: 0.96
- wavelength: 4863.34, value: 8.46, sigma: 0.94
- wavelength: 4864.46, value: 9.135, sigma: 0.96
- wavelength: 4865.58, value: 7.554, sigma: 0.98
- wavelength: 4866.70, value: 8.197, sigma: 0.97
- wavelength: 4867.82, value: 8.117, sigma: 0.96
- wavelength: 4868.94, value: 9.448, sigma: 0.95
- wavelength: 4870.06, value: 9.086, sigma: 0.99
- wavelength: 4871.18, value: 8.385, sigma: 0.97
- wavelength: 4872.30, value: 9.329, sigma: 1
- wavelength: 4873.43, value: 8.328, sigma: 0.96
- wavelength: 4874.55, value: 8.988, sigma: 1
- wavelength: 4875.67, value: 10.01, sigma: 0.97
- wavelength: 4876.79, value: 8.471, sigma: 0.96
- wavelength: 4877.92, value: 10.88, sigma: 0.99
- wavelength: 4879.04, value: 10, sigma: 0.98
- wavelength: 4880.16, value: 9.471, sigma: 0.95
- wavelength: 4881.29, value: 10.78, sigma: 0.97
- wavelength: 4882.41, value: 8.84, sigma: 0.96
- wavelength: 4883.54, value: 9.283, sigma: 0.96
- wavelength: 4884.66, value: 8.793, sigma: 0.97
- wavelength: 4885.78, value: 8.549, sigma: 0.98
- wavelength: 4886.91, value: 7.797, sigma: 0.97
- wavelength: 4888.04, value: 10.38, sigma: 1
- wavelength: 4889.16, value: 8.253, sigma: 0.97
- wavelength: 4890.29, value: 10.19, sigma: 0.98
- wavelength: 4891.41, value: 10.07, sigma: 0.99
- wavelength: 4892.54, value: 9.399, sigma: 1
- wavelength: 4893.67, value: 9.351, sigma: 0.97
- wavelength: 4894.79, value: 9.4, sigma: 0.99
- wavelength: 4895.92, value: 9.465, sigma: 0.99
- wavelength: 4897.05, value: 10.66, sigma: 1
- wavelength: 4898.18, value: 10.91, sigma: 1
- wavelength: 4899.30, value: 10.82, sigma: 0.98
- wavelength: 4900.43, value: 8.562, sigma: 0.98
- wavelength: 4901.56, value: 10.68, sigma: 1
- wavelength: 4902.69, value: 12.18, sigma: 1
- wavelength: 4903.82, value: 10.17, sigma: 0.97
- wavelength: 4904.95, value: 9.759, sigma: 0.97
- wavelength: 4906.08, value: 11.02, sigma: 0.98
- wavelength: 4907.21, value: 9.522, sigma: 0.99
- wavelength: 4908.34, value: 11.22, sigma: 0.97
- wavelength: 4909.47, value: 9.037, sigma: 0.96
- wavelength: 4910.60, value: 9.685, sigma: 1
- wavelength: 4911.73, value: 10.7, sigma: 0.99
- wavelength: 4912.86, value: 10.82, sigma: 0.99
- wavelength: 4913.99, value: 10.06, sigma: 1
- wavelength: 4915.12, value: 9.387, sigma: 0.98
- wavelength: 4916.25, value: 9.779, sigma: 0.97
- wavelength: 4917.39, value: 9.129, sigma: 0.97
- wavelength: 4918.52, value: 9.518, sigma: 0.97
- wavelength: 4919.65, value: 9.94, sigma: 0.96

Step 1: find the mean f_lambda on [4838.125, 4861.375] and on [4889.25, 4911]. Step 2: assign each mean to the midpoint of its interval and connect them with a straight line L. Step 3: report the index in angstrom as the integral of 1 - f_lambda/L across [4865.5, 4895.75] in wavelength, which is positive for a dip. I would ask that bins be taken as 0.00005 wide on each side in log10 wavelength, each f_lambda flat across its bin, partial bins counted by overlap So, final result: 2.1 angstrom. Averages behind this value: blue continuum 9.58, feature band 9.19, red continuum 10.1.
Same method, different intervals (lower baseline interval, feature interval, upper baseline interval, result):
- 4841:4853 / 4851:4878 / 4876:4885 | 2.5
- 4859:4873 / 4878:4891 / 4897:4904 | 0.6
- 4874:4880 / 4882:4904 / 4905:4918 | 0.3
